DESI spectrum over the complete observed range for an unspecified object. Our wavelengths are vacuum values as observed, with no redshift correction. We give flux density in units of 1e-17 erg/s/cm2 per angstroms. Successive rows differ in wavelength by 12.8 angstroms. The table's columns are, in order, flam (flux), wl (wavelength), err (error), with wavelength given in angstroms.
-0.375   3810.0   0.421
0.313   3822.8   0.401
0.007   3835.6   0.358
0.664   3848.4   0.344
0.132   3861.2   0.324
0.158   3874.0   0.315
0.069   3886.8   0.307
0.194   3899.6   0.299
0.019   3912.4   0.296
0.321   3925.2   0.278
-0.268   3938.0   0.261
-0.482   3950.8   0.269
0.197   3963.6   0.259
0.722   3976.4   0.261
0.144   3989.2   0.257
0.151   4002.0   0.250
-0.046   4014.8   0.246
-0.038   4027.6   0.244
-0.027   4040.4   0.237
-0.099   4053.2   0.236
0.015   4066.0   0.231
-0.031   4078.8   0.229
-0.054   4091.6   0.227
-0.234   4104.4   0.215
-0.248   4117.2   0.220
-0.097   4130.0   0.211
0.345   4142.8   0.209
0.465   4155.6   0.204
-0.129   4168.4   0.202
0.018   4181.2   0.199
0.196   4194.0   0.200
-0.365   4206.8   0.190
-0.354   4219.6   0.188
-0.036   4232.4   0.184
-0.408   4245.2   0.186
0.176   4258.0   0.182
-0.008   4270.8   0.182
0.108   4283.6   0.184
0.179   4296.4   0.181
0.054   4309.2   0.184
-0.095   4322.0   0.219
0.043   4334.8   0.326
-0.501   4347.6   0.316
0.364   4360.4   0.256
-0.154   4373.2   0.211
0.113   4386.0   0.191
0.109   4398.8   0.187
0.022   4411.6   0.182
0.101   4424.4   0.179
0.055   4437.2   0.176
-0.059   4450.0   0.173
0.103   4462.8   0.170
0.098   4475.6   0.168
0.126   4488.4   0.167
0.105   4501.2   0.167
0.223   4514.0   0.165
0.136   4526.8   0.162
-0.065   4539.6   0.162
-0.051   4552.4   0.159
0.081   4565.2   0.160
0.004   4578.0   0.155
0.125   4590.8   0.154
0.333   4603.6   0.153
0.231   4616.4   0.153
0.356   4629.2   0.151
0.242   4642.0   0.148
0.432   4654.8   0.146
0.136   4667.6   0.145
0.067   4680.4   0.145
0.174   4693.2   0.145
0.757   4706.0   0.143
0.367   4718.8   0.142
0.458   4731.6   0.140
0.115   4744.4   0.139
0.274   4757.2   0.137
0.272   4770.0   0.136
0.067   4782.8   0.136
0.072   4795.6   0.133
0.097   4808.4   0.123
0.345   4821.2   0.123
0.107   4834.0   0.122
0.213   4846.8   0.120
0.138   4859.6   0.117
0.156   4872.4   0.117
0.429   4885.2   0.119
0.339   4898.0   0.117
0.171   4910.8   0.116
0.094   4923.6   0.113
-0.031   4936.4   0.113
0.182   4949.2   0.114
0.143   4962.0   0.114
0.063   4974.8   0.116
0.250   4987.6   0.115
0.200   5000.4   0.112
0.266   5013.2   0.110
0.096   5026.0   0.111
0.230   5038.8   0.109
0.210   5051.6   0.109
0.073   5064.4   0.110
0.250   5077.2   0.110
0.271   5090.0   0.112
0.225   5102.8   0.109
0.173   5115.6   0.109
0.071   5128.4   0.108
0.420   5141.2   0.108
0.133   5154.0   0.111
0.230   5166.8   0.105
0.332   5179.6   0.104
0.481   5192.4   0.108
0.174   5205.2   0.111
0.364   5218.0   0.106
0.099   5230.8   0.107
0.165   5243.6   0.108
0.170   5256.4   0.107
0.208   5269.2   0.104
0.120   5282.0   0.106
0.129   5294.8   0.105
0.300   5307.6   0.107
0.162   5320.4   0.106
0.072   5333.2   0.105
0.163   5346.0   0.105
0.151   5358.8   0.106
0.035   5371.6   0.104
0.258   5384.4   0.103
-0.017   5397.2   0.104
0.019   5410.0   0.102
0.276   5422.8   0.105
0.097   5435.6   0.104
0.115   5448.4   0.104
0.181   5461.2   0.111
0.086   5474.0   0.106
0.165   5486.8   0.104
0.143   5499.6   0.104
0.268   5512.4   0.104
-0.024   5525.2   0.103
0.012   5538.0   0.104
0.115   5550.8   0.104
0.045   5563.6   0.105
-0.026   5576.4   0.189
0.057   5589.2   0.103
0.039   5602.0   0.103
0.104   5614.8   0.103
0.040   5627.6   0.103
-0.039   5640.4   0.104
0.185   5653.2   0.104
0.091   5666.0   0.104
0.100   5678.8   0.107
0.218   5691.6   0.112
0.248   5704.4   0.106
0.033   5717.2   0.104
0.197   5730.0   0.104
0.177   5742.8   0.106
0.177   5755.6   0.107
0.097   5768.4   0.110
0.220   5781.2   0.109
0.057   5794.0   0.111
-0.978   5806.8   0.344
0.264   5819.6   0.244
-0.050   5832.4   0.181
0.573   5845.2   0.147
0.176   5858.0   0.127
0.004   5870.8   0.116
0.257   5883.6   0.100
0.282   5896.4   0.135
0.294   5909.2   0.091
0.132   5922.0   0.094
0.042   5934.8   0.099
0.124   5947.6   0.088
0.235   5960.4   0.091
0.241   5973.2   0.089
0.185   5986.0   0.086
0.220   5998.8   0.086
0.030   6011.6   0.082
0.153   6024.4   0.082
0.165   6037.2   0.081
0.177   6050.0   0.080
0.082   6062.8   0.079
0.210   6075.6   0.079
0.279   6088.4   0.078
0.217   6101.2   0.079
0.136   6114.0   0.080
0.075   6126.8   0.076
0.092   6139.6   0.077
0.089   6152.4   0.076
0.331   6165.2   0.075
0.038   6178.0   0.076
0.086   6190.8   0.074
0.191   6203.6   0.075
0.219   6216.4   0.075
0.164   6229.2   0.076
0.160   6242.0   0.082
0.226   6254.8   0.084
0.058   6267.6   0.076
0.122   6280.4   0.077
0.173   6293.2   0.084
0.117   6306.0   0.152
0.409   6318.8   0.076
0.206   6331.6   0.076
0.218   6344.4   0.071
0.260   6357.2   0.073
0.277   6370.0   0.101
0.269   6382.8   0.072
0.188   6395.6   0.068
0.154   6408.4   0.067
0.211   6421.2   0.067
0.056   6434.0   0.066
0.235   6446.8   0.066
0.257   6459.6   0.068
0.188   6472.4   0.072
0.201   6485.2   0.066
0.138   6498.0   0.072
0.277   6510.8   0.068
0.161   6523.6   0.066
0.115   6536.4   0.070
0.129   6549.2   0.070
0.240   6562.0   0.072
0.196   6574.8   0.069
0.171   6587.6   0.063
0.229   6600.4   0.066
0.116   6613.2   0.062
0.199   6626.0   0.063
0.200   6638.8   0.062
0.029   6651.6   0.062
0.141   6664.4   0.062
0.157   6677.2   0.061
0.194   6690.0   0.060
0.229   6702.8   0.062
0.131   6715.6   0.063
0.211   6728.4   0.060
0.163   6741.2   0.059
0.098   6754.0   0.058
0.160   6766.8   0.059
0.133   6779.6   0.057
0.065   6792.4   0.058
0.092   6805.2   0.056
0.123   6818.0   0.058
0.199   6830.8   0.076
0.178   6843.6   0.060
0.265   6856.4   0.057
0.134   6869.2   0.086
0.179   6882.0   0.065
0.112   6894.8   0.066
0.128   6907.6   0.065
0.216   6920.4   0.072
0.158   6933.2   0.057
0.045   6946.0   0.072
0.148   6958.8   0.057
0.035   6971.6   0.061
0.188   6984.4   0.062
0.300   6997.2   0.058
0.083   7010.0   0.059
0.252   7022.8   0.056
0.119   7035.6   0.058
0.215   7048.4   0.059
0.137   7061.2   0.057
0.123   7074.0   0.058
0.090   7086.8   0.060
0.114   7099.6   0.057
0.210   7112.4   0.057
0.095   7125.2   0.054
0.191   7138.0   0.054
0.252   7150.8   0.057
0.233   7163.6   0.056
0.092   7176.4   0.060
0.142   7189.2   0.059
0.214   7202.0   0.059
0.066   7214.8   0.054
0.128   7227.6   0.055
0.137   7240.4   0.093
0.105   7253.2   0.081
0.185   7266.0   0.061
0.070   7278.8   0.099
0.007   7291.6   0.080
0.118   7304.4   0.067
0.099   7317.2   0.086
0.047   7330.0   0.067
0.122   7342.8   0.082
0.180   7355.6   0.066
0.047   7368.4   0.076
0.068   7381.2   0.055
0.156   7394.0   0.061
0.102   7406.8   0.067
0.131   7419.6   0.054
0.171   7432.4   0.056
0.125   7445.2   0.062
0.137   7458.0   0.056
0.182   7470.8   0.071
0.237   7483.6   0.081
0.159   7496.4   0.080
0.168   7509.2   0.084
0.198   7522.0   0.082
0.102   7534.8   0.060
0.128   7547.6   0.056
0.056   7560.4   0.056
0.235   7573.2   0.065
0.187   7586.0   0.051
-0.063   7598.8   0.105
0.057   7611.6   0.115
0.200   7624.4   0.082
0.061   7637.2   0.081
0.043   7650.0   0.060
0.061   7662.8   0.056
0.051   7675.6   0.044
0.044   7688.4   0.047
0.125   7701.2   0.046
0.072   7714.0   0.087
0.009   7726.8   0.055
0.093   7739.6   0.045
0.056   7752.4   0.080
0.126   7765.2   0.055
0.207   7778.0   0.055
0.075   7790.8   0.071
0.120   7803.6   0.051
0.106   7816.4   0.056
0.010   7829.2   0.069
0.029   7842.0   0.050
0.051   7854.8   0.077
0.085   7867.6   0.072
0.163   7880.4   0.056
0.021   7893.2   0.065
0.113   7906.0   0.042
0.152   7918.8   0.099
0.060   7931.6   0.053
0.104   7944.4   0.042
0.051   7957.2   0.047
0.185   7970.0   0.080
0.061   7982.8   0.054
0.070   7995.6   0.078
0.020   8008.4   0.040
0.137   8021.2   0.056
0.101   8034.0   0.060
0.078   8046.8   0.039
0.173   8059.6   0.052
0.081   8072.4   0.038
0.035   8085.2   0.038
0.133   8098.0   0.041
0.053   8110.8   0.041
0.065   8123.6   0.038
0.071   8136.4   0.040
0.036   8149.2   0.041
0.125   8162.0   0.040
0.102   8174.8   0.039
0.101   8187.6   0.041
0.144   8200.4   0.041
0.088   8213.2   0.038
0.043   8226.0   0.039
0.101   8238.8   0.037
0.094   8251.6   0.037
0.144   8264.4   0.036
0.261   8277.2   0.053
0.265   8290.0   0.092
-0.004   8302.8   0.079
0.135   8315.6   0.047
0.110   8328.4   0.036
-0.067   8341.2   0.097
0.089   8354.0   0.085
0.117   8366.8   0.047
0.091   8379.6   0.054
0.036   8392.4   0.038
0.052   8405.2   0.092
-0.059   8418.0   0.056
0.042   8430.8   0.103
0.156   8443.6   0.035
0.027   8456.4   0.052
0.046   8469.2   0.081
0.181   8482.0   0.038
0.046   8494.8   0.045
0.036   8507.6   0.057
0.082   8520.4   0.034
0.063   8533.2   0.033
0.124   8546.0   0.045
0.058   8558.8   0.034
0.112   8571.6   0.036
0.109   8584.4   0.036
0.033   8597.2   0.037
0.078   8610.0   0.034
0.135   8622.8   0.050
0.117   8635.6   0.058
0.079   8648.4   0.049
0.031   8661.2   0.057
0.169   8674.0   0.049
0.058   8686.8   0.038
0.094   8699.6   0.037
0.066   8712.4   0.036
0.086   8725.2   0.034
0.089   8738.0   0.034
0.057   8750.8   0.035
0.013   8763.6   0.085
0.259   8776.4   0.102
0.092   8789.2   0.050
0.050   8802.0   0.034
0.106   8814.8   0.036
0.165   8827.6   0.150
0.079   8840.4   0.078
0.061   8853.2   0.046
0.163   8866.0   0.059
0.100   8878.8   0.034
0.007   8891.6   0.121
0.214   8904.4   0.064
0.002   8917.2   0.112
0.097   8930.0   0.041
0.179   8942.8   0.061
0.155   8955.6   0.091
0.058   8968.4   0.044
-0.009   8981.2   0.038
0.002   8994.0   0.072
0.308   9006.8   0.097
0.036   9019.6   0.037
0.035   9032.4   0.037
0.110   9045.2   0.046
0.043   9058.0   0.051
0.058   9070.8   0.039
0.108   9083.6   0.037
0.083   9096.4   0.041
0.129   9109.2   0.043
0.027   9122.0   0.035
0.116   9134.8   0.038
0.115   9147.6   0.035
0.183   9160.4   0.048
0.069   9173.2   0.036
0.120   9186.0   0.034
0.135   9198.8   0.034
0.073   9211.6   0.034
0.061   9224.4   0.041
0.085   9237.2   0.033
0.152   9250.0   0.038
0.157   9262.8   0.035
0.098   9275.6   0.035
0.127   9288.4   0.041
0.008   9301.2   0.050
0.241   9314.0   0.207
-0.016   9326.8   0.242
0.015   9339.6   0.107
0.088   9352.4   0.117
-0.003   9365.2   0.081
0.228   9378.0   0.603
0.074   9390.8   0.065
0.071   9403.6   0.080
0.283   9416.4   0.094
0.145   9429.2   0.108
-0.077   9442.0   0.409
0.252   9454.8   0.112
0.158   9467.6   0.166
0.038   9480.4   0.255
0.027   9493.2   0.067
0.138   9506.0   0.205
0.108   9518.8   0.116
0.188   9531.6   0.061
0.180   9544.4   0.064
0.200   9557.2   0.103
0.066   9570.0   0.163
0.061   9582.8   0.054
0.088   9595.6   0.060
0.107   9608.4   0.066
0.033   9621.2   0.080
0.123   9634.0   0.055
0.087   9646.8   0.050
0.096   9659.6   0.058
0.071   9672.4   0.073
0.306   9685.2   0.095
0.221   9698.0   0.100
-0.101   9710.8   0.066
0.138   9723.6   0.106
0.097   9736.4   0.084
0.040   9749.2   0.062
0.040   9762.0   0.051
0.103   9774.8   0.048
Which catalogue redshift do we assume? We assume 0.262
